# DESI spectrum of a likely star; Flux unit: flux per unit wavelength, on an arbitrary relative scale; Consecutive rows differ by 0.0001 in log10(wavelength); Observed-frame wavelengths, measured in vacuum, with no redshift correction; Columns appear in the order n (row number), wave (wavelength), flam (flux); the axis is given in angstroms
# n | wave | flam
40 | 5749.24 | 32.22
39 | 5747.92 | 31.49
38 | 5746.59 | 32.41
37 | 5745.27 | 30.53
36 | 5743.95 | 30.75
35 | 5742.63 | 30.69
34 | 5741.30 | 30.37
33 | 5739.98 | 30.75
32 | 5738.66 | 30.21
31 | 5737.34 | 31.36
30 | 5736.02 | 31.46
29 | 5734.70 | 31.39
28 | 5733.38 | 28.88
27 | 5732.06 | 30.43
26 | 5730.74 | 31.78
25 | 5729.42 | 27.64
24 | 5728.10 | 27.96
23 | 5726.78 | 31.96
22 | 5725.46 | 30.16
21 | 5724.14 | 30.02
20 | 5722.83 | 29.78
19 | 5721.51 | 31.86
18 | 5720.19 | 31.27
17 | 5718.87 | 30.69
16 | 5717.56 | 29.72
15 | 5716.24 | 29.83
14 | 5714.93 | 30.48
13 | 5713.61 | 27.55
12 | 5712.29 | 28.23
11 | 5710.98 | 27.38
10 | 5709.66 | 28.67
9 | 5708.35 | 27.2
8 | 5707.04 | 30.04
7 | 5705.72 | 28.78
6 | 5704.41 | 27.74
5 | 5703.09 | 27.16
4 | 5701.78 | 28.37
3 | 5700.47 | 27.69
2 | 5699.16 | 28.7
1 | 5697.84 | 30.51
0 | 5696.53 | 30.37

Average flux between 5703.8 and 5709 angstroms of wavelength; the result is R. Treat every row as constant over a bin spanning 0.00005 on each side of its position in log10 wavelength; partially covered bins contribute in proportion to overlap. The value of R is 28.5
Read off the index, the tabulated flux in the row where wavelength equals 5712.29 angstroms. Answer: 28.23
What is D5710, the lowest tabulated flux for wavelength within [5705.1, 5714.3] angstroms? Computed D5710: 27.2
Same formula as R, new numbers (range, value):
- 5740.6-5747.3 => 30.9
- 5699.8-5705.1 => 27.8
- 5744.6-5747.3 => 31.5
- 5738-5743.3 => 30.5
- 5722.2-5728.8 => 30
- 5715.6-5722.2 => 30.6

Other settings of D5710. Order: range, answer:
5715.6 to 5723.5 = 29.72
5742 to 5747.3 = 30.53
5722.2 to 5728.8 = 27.96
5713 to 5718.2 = 27.55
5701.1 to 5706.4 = 27.16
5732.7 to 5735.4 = 28.88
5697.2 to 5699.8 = 28.7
